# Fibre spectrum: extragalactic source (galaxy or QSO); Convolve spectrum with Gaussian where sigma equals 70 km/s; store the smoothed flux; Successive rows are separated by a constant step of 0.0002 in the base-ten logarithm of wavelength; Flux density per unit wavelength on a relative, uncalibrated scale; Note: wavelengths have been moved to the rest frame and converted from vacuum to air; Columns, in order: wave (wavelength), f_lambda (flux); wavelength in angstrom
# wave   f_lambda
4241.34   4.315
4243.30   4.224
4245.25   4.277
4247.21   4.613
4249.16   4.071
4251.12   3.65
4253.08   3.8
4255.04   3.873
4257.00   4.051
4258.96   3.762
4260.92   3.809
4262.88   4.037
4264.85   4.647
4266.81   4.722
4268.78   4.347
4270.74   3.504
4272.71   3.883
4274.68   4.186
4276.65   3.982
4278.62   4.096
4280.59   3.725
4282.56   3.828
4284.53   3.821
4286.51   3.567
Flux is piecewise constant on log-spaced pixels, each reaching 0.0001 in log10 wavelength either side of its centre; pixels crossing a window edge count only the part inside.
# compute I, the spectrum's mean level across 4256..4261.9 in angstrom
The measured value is 3.88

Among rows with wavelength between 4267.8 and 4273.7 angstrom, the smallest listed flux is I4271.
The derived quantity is 3.504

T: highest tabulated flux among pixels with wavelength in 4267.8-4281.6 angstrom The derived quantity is 4.347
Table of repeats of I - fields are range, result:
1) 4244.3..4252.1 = 4.15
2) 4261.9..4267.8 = 4.46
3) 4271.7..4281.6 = 3.97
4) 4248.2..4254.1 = 3.84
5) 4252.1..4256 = 3.83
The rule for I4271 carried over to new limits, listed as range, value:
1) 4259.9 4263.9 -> 3.809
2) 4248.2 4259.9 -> 3.65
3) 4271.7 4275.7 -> 3.883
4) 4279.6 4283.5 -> 3.725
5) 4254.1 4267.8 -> 3.762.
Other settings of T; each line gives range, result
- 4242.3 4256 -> 4.613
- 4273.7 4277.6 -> 4.186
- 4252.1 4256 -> 3.873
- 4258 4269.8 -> 4.722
